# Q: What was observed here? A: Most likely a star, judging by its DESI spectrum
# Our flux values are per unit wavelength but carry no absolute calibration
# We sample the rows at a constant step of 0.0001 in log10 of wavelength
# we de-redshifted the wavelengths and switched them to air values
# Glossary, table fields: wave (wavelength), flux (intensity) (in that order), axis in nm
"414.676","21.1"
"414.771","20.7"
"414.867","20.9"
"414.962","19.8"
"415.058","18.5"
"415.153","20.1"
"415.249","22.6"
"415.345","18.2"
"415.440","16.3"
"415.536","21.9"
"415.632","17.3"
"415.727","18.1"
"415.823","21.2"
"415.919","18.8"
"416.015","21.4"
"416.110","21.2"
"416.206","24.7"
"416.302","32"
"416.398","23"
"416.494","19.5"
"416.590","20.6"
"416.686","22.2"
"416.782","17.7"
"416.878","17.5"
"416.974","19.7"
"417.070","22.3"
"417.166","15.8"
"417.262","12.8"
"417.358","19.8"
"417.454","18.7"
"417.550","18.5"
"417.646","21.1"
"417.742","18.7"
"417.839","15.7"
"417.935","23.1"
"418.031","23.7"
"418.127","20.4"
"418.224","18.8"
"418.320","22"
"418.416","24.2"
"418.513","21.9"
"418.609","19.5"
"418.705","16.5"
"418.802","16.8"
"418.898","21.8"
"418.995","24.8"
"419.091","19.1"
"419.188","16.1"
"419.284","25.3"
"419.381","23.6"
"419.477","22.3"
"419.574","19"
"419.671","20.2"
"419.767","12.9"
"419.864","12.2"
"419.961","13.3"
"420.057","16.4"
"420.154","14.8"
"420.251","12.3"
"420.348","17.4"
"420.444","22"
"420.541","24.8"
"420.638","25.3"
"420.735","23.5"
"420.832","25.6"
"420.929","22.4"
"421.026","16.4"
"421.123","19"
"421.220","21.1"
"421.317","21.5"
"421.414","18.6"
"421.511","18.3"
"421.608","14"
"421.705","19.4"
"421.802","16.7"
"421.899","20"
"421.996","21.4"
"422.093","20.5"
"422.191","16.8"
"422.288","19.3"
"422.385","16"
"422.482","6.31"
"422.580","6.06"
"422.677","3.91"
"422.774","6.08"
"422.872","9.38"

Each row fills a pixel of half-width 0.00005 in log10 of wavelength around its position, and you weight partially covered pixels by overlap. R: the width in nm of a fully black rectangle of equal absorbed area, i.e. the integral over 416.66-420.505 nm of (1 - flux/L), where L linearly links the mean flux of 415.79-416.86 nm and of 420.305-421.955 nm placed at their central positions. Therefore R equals 0.394 nm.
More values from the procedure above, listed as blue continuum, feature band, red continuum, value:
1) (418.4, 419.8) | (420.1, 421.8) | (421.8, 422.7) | -0.26 nm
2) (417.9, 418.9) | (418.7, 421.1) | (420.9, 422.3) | 0.05 nm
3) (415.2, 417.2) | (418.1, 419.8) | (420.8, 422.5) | -0.06 nm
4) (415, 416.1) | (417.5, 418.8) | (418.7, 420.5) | -0.10 nm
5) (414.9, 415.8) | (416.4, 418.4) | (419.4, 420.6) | -0.12 nm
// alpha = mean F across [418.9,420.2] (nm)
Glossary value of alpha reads 18.6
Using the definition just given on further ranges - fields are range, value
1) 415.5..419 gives 20.3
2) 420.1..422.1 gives 19.7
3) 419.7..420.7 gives 17.3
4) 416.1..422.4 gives 19.7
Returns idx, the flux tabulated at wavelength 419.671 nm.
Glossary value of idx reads 20.2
